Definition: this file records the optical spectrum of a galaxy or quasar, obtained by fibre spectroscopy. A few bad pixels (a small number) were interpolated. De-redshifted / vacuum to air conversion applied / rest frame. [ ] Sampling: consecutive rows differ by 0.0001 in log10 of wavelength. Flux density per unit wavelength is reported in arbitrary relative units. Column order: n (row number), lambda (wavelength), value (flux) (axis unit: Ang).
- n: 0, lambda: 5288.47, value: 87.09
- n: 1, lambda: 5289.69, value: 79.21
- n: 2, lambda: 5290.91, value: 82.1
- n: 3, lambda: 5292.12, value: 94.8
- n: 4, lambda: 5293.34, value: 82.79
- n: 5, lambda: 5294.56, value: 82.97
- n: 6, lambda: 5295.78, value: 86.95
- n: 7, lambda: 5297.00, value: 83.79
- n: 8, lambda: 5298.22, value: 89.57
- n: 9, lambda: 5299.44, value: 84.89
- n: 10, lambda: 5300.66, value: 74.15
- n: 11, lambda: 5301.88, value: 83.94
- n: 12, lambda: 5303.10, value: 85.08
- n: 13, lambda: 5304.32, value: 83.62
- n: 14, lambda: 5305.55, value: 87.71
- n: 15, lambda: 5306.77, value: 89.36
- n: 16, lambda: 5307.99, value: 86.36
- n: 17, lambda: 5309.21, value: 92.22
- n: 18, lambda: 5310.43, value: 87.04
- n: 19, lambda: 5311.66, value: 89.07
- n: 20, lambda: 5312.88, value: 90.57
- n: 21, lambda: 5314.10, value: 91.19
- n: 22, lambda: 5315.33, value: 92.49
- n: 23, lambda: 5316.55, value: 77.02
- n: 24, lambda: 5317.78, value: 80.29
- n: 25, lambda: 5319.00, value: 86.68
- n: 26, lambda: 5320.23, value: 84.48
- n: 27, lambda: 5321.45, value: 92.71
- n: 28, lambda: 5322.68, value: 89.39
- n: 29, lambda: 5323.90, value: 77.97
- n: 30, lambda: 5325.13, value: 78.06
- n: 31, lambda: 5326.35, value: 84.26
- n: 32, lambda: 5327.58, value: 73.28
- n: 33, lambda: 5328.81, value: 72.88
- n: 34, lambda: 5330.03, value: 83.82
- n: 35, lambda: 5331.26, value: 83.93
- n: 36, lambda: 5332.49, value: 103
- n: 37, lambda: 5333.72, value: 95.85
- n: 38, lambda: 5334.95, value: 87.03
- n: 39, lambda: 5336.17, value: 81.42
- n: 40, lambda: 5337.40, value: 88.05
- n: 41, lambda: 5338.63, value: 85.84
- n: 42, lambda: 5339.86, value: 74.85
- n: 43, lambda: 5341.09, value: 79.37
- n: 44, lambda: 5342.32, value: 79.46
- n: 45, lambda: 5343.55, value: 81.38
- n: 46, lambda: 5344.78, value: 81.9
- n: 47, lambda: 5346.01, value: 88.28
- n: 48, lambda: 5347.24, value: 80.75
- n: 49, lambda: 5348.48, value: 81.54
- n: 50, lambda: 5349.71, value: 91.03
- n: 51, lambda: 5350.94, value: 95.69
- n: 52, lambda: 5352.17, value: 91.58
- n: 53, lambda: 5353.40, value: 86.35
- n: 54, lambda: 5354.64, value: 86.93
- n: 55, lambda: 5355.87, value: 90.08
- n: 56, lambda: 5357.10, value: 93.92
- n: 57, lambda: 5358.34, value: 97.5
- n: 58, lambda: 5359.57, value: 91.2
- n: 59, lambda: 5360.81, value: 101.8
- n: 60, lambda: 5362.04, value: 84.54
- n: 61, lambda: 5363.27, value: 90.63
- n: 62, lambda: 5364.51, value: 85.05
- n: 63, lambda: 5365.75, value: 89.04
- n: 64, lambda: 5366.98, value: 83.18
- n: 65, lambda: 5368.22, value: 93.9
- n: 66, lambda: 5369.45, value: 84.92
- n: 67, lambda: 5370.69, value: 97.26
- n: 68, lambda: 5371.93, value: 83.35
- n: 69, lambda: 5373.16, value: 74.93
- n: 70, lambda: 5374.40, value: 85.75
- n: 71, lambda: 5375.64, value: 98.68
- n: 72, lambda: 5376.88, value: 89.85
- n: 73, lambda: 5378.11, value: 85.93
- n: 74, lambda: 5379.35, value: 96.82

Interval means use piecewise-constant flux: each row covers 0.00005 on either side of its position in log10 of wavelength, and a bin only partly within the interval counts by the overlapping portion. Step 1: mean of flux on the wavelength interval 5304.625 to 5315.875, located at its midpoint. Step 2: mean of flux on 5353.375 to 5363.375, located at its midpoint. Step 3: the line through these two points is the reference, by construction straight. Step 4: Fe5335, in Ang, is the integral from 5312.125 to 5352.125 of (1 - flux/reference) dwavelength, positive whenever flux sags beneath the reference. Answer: 2.43 Ang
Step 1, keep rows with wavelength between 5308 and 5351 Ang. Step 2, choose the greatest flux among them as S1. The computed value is 103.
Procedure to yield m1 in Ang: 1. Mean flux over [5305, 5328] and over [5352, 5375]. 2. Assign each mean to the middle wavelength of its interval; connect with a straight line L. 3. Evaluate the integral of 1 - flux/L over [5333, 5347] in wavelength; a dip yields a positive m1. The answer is 0.55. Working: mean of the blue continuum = 85.9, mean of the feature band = 84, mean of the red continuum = 89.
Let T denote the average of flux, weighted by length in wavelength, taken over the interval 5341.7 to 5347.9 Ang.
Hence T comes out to 82.3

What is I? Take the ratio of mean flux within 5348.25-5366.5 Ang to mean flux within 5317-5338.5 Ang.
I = 1.1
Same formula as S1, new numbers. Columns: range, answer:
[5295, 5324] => 92.71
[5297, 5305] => 89.57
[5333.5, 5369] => 101.8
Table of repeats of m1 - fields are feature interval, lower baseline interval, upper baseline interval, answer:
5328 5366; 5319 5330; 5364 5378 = -1.0 Ang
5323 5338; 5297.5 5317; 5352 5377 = 0.6 Ang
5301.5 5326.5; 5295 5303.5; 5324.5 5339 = -0.6 Ang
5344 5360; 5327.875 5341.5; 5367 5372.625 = -0.4 Ang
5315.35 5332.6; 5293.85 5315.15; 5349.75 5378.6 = 0.9 Ang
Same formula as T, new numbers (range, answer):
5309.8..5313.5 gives 89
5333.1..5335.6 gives 91.5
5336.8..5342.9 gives 81.5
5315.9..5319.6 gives 81.5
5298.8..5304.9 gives 82.4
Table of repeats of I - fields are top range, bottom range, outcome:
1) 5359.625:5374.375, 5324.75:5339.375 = 1.04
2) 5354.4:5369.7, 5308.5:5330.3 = 1.07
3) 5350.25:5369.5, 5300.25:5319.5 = 1.05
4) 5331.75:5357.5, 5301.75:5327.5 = 1.01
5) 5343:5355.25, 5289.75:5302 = 1.03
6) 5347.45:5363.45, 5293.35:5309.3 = 1.07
